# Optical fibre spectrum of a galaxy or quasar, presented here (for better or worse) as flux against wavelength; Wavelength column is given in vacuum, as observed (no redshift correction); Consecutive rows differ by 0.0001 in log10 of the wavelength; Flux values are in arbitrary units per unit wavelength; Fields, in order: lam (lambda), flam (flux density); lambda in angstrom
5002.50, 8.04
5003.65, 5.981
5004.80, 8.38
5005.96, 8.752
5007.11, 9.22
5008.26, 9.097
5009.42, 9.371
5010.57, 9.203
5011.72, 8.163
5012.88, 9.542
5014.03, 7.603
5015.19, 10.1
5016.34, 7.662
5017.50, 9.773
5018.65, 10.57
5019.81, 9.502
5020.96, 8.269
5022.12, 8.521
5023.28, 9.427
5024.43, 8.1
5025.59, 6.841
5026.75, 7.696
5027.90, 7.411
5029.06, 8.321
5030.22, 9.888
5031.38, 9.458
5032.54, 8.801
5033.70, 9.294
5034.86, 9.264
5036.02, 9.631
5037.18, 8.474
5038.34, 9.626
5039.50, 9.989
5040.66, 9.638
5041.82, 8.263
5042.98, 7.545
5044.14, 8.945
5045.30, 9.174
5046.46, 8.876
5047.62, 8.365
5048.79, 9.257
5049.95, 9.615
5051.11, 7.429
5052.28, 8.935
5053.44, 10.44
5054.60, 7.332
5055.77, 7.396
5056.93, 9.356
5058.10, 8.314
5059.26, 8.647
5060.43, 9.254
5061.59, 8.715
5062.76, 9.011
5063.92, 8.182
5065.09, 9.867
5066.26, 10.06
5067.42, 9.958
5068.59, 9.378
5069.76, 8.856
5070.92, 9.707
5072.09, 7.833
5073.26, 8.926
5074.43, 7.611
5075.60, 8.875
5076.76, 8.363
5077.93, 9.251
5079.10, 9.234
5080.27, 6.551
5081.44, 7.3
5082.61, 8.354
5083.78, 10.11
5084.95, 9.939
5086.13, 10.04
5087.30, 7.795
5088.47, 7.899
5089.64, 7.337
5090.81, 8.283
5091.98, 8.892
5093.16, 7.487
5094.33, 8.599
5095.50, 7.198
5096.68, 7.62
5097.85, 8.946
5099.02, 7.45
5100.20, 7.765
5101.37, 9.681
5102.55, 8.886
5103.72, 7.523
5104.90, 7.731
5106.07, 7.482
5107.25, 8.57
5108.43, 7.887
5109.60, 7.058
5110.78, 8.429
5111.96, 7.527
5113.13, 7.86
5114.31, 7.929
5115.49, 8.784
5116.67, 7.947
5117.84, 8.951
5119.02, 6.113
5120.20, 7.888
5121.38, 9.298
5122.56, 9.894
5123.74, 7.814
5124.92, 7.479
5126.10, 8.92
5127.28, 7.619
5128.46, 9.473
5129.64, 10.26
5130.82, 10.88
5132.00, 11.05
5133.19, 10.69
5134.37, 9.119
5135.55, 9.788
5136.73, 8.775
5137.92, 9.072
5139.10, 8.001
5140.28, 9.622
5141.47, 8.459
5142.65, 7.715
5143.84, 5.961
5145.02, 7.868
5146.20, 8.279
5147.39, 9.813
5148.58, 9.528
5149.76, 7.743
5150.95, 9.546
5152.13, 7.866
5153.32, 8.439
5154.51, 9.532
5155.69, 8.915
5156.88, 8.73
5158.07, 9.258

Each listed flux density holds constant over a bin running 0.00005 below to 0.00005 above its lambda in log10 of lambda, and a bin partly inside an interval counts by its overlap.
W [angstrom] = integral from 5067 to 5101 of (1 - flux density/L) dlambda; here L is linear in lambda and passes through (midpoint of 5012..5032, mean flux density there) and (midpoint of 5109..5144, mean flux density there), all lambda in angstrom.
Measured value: 0.8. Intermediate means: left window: 8.74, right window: 8.65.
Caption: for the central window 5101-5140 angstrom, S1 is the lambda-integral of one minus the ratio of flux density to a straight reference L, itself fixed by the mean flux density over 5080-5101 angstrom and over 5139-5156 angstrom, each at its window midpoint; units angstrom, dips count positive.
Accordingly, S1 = -1.1 angstrom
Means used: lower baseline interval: 8.24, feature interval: 8.62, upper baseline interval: 8.49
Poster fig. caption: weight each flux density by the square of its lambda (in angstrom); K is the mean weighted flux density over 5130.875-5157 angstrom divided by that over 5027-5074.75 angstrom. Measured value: 1.03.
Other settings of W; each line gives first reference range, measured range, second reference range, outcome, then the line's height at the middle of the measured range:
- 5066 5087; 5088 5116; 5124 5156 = 2.7 angstrom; 8.88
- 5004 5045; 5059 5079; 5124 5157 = -0.3 angstrom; 8.87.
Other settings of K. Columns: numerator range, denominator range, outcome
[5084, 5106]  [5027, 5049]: 0.95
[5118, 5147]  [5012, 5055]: 1.03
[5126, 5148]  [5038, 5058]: 1.06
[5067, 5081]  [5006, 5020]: 0.97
